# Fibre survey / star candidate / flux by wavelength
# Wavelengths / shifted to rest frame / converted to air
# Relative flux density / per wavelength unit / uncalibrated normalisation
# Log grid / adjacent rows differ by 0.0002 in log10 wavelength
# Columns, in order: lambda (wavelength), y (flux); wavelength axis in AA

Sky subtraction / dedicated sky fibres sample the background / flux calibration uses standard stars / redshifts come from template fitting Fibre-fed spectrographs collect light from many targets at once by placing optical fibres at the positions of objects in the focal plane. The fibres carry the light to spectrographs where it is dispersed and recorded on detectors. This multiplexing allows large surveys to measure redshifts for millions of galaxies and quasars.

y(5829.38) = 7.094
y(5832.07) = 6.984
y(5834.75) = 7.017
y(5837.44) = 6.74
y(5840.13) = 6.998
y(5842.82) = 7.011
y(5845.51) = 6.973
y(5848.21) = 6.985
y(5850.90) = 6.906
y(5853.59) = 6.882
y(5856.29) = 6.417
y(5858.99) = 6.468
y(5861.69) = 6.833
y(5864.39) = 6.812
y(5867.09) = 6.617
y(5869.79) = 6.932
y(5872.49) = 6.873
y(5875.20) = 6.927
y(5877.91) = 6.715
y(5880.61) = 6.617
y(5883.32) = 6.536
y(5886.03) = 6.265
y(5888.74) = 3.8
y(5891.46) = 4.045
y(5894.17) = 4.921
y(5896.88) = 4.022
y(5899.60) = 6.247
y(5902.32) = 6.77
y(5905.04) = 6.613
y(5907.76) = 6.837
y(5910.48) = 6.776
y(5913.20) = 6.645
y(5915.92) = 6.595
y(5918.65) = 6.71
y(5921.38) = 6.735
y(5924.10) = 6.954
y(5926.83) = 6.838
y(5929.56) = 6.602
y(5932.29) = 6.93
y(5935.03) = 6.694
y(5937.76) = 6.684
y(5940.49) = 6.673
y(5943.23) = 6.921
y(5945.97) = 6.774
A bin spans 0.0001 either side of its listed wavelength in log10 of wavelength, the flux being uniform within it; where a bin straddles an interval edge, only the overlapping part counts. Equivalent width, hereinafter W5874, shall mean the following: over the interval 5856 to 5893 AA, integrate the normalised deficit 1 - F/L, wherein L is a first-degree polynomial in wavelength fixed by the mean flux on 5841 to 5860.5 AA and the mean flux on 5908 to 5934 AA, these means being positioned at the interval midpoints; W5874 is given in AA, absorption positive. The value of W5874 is 2.9 AA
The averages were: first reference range 6.81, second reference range 6.76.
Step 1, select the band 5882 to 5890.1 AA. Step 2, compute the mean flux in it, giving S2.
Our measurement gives 5.53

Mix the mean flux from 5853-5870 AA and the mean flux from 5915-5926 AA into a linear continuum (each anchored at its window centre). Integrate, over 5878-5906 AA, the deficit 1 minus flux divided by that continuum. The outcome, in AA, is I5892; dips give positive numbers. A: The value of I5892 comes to 4.6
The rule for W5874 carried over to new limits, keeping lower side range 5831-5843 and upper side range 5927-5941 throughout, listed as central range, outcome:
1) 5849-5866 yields 0.43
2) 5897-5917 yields 0.92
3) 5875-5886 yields 0.36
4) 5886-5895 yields 3.03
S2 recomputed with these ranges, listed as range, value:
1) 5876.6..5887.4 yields 6.53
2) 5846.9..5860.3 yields 6.73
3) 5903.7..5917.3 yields 6.69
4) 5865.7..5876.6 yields 6.84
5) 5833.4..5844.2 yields 6.94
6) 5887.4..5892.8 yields 3.92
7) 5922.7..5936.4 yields 6.81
